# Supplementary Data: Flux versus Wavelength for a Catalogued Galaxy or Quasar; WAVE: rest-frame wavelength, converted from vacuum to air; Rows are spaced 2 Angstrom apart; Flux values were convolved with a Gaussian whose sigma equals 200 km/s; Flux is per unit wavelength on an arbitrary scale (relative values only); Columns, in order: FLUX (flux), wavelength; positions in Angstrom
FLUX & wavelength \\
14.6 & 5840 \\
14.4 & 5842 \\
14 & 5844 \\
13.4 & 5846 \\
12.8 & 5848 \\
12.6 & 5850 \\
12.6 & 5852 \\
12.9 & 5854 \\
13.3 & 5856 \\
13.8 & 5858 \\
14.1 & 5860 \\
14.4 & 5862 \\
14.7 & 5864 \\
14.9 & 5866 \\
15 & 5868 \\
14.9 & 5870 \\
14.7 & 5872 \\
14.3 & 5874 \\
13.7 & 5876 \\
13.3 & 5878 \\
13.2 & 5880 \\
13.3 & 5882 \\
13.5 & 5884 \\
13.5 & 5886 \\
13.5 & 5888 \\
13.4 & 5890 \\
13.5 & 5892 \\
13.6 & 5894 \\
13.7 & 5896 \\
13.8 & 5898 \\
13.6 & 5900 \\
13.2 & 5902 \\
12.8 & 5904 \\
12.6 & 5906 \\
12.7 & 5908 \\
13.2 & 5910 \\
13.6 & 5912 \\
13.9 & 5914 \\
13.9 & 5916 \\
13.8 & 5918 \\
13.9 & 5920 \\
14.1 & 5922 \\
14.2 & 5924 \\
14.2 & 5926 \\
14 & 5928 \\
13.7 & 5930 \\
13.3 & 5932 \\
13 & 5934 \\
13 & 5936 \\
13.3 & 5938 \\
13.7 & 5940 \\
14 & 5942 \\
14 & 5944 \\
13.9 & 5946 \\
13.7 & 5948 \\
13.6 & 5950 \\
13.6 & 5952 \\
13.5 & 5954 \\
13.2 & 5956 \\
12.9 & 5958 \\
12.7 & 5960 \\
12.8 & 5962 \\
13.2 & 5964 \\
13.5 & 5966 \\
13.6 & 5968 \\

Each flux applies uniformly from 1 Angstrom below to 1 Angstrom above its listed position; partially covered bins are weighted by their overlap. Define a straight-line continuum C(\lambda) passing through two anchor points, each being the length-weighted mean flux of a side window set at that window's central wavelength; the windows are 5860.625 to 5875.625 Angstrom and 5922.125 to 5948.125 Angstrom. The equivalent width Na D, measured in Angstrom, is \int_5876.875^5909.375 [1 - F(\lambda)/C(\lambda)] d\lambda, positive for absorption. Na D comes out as 2.2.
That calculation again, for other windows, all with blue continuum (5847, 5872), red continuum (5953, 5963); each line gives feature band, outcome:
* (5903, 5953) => -1.18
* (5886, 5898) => 0.03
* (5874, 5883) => 0.15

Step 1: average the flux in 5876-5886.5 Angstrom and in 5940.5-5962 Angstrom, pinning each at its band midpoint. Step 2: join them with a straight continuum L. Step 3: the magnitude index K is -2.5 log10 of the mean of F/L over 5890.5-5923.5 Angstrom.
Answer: -0.007 mag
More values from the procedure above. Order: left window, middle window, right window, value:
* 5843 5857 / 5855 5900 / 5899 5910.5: -0.069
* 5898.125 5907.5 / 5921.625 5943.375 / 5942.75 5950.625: -0.007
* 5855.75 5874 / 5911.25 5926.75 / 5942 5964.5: -0.011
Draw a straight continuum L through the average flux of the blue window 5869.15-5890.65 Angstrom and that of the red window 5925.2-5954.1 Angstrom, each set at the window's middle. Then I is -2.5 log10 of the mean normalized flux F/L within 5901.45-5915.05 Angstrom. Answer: 0.04 mag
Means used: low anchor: 13.8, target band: 13.1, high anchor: 13.6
